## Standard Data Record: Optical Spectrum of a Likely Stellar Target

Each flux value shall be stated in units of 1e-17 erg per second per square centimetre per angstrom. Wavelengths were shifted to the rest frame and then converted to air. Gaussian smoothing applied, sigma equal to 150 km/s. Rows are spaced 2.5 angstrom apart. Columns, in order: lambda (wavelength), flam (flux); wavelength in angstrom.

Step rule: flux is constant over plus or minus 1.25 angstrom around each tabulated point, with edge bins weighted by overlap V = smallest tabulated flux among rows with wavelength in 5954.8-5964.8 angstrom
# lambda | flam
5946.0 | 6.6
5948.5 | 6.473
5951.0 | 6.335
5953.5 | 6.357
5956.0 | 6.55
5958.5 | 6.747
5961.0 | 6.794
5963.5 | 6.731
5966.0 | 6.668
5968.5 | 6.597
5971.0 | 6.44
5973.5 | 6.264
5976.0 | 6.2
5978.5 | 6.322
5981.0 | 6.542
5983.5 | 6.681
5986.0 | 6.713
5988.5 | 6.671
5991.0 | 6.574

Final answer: 6.55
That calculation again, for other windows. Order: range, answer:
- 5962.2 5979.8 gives 6.2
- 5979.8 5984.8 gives 6.542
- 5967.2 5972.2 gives 6.44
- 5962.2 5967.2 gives 6.668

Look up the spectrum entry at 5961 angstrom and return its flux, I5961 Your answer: 6.794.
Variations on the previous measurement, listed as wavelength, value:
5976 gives 6.2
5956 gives 6.55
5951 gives 6.335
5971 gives 6.44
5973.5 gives 6.264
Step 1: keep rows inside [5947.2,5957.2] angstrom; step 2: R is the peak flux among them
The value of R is 6.55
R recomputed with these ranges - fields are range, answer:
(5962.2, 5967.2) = 6.731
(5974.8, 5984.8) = 6.681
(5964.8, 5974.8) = 6.668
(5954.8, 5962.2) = 6.794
